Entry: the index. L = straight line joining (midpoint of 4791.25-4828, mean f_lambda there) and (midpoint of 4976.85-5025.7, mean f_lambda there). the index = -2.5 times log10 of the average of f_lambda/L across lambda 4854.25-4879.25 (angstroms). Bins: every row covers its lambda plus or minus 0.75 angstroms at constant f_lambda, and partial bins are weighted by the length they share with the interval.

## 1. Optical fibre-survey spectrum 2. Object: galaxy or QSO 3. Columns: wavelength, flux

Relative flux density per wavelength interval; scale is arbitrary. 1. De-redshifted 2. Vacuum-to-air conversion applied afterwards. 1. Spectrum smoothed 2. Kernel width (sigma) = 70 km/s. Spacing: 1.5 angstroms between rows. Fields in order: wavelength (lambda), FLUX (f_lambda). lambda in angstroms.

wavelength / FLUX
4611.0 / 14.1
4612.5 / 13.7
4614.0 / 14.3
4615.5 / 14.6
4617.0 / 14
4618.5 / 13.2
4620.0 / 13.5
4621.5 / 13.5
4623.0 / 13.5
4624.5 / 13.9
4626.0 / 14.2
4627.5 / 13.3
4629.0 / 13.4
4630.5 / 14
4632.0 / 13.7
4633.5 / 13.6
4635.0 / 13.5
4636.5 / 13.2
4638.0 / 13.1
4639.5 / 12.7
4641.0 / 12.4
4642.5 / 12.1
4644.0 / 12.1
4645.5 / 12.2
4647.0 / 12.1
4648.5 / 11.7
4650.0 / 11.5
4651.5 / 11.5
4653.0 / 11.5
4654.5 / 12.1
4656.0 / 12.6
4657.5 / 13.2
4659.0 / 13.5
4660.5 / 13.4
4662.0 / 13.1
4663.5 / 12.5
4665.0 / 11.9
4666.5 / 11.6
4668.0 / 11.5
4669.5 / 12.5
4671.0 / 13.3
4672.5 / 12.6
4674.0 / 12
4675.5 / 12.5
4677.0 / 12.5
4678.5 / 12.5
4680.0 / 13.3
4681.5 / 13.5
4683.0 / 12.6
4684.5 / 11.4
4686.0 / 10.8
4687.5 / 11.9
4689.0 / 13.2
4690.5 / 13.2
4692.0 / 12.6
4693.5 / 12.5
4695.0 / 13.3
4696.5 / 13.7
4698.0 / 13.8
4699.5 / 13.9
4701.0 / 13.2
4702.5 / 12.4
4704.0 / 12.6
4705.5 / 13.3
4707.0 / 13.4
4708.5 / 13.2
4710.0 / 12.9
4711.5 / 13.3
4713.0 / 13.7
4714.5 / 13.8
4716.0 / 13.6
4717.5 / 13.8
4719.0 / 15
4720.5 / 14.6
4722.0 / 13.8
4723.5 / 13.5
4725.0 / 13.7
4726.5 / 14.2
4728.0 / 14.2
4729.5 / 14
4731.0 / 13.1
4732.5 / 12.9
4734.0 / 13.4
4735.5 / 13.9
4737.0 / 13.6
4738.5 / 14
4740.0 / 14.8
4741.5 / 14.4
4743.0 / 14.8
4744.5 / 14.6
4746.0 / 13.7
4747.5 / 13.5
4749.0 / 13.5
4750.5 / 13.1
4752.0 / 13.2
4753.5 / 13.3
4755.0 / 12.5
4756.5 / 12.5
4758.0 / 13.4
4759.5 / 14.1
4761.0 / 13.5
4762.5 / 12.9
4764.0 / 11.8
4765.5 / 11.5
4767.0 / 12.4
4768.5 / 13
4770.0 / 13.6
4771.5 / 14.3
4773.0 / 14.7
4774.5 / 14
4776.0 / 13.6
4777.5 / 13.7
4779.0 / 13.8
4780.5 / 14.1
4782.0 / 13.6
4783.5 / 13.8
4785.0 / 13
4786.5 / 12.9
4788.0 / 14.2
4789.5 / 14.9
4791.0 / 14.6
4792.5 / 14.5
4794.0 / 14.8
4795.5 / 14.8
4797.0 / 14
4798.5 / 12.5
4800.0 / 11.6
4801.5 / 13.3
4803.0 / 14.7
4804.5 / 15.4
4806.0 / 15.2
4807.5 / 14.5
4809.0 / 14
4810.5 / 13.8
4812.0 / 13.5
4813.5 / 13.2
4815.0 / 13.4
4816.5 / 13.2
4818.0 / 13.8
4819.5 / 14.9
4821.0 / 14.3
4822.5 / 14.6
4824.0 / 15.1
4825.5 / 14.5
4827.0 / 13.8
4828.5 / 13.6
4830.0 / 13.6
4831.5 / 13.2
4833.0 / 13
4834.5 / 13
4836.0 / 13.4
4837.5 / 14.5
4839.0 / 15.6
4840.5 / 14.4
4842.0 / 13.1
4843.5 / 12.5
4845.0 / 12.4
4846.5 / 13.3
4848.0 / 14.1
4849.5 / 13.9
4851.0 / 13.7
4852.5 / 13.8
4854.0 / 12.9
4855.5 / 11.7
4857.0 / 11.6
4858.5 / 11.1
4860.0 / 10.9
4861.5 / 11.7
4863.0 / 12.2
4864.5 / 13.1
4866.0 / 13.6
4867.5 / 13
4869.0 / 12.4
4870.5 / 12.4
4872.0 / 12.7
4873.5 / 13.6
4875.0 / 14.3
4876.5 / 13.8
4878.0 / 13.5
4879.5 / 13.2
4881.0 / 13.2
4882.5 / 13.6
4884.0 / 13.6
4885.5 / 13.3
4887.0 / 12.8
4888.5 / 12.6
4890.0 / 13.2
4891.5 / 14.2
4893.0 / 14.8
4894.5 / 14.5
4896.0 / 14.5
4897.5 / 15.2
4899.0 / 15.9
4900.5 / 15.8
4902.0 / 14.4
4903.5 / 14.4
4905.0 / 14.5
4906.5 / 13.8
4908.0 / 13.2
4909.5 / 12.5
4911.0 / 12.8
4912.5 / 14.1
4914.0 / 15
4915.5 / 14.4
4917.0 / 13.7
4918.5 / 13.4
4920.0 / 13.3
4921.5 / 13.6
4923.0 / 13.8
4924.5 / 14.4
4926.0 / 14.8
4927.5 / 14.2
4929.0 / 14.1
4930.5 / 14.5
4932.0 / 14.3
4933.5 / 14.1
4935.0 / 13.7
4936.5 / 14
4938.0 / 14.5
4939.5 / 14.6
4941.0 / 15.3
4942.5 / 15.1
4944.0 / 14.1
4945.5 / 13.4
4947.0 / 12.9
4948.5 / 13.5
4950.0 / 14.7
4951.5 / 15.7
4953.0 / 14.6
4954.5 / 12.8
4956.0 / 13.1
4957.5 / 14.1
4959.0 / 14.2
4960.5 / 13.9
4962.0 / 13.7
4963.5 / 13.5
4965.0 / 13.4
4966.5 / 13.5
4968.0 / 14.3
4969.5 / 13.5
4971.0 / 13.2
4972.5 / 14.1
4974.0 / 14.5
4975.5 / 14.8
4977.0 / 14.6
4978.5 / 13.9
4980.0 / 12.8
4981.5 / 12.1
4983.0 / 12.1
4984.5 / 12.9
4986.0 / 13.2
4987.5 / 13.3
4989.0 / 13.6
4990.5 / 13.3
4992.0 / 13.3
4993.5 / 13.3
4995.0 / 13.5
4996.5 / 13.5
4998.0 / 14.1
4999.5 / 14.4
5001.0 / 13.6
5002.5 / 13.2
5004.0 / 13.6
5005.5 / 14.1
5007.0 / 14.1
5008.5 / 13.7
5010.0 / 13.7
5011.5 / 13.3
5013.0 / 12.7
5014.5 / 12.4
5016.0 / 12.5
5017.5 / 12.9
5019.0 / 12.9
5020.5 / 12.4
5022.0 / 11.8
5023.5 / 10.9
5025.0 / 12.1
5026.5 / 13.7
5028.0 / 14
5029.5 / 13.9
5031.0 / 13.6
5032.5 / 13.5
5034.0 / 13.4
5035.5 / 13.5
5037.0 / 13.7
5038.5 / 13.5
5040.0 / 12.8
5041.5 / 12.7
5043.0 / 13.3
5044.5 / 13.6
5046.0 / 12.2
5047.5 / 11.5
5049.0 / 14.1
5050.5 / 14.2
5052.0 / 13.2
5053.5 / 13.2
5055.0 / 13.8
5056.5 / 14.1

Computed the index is 0.096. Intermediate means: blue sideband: 14.1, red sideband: 13.1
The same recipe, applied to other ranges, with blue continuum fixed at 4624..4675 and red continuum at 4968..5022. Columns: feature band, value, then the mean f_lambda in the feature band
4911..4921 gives -0.05 mag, 13.9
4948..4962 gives -0.06 mag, 14.1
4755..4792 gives -0.04 mag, 13.5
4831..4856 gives -0.03 mag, 13.5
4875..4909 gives -0.07 mag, 14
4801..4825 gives -0.09 mag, 14.2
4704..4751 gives -0.08 mag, 13.8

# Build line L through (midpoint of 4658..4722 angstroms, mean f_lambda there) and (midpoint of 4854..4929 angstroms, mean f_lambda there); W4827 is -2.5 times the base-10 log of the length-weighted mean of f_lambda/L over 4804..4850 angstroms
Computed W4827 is -0.044 mag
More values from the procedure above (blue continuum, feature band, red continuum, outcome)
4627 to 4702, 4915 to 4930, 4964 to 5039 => -0.06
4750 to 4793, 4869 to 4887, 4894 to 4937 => 0.05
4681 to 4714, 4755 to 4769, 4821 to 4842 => 0.06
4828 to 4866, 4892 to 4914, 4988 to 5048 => -0.10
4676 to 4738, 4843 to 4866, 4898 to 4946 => 0.10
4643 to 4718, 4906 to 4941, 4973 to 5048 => -0.07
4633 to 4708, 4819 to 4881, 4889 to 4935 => 0.04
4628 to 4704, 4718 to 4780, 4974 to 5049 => -0.07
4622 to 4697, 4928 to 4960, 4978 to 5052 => -0.09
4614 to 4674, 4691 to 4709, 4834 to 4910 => -0.01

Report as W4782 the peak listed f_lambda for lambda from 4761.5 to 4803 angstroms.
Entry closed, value 14.9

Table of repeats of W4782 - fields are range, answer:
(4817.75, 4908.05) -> 15.9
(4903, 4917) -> 15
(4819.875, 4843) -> 15.6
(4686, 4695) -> 13.3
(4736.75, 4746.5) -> 14.8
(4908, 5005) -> 15.7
